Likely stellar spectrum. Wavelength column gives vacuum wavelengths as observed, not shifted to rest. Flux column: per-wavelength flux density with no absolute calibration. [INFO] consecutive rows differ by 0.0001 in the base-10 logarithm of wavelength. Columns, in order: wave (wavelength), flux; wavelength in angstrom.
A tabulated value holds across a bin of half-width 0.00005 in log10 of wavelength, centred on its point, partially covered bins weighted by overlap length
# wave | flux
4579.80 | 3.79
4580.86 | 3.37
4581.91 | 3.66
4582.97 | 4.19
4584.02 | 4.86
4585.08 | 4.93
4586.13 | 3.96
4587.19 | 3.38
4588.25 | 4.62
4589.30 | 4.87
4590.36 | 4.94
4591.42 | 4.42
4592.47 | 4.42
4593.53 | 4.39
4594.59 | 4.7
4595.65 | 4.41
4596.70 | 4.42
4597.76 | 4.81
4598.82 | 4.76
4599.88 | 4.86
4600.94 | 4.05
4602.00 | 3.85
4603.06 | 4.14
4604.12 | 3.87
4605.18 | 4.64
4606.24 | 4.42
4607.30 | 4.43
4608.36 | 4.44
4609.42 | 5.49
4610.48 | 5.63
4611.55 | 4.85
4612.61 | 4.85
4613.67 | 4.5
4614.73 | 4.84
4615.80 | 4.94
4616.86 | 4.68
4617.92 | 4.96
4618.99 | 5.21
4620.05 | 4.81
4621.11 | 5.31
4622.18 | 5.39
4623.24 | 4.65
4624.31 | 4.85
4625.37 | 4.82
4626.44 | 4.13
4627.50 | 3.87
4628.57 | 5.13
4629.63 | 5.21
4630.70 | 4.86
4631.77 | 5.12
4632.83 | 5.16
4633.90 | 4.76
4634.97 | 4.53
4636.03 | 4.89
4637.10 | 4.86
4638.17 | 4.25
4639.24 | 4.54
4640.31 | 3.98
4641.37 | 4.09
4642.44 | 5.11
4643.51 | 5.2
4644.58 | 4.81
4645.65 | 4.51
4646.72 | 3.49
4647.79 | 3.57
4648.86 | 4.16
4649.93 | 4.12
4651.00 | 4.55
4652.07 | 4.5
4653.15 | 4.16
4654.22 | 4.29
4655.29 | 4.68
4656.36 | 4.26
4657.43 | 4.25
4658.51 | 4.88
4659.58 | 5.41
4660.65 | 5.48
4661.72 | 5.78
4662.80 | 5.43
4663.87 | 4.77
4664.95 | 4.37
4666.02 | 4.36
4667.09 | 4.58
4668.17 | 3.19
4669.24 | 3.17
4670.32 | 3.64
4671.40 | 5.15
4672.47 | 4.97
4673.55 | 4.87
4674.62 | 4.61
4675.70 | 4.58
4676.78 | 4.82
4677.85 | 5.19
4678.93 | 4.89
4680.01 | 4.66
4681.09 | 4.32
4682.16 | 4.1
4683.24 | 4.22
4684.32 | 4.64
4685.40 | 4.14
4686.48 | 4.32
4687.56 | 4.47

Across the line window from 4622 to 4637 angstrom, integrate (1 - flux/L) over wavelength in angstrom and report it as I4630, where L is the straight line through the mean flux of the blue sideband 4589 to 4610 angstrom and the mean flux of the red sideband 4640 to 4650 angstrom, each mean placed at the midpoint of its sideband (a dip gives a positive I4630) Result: -1.41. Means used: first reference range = 4.52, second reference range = 4.32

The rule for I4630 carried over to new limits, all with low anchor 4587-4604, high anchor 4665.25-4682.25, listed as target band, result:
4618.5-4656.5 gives -1.3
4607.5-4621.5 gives -1.6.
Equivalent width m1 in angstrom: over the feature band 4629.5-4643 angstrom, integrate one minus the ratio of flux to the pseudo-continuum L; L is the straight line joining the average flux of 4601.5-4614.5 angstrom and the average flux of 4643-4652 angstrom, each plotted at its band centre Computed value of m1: -0.96 angstrom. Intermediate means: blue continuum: 4.6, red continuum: 4.31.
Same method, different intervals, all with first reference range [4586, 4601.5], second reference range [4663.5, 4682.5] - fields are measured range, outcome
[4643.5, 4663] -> -0.5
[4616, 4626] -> -1.1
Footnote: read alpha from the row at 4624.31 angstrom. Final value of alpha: 4.85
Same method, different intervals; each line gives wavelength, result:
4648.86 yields 4.16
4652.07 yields 4.5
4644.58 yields 4.81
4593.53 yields 4.39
